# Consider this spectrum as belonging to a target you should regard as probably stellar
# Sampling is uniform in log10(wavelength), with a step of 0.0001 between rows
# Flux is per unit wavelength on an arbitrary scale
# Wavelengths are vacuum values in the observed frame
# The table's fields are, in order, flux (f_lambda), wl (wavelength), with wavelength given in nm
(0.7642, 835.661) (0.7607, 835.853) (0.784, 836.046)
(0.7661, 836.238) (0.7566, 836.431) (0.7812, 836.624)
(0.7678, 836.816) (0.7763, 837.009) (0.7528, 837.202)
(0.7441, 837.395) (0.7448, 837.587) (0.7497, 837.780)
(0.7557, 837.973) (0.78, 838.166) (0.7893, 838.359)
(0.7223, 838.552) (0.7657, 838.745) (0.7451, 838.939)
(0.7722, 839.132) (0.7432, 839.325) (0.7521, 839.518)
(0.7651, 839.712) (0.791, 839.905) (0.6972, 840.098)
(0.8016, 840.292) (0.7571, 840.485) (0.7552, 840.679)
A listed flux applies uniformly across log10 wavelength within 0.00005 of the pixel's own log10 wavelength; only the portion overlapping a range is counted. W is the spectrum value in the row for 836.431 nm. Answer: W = 0.7566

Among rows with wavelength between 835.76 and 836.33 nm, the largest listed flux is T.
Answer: 0.784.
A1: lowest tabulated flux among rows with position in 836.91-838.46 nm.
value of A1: 0.7441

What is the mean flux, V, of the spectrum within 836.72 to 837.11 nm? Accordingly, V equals 0.771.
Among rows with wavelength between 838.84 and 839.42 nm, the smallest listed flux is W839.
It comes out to 0.7432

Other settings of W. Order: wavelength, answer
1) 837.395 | 0.7441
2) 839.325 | 0.7432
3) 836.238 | 0.7661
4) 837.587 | 0.7448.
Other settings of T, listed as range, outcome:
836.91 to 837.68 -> 0.7763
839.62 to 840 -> 0.791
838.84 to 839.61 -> 0.7722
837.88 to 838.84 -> 0.7893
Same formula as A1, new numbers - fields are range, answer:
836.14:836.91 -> 0.7566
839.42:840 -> 0.7521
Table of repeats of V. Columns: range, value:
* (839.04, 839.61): 0.756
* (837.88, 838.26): 0.768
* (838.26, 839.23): 0.759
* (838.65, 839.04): 0.754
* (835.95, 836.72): 0.772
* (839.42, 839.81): 0.759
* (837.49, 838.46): 0.764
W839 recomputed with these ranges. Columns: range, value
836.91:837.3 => 0.7528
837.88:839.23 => 0.7223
